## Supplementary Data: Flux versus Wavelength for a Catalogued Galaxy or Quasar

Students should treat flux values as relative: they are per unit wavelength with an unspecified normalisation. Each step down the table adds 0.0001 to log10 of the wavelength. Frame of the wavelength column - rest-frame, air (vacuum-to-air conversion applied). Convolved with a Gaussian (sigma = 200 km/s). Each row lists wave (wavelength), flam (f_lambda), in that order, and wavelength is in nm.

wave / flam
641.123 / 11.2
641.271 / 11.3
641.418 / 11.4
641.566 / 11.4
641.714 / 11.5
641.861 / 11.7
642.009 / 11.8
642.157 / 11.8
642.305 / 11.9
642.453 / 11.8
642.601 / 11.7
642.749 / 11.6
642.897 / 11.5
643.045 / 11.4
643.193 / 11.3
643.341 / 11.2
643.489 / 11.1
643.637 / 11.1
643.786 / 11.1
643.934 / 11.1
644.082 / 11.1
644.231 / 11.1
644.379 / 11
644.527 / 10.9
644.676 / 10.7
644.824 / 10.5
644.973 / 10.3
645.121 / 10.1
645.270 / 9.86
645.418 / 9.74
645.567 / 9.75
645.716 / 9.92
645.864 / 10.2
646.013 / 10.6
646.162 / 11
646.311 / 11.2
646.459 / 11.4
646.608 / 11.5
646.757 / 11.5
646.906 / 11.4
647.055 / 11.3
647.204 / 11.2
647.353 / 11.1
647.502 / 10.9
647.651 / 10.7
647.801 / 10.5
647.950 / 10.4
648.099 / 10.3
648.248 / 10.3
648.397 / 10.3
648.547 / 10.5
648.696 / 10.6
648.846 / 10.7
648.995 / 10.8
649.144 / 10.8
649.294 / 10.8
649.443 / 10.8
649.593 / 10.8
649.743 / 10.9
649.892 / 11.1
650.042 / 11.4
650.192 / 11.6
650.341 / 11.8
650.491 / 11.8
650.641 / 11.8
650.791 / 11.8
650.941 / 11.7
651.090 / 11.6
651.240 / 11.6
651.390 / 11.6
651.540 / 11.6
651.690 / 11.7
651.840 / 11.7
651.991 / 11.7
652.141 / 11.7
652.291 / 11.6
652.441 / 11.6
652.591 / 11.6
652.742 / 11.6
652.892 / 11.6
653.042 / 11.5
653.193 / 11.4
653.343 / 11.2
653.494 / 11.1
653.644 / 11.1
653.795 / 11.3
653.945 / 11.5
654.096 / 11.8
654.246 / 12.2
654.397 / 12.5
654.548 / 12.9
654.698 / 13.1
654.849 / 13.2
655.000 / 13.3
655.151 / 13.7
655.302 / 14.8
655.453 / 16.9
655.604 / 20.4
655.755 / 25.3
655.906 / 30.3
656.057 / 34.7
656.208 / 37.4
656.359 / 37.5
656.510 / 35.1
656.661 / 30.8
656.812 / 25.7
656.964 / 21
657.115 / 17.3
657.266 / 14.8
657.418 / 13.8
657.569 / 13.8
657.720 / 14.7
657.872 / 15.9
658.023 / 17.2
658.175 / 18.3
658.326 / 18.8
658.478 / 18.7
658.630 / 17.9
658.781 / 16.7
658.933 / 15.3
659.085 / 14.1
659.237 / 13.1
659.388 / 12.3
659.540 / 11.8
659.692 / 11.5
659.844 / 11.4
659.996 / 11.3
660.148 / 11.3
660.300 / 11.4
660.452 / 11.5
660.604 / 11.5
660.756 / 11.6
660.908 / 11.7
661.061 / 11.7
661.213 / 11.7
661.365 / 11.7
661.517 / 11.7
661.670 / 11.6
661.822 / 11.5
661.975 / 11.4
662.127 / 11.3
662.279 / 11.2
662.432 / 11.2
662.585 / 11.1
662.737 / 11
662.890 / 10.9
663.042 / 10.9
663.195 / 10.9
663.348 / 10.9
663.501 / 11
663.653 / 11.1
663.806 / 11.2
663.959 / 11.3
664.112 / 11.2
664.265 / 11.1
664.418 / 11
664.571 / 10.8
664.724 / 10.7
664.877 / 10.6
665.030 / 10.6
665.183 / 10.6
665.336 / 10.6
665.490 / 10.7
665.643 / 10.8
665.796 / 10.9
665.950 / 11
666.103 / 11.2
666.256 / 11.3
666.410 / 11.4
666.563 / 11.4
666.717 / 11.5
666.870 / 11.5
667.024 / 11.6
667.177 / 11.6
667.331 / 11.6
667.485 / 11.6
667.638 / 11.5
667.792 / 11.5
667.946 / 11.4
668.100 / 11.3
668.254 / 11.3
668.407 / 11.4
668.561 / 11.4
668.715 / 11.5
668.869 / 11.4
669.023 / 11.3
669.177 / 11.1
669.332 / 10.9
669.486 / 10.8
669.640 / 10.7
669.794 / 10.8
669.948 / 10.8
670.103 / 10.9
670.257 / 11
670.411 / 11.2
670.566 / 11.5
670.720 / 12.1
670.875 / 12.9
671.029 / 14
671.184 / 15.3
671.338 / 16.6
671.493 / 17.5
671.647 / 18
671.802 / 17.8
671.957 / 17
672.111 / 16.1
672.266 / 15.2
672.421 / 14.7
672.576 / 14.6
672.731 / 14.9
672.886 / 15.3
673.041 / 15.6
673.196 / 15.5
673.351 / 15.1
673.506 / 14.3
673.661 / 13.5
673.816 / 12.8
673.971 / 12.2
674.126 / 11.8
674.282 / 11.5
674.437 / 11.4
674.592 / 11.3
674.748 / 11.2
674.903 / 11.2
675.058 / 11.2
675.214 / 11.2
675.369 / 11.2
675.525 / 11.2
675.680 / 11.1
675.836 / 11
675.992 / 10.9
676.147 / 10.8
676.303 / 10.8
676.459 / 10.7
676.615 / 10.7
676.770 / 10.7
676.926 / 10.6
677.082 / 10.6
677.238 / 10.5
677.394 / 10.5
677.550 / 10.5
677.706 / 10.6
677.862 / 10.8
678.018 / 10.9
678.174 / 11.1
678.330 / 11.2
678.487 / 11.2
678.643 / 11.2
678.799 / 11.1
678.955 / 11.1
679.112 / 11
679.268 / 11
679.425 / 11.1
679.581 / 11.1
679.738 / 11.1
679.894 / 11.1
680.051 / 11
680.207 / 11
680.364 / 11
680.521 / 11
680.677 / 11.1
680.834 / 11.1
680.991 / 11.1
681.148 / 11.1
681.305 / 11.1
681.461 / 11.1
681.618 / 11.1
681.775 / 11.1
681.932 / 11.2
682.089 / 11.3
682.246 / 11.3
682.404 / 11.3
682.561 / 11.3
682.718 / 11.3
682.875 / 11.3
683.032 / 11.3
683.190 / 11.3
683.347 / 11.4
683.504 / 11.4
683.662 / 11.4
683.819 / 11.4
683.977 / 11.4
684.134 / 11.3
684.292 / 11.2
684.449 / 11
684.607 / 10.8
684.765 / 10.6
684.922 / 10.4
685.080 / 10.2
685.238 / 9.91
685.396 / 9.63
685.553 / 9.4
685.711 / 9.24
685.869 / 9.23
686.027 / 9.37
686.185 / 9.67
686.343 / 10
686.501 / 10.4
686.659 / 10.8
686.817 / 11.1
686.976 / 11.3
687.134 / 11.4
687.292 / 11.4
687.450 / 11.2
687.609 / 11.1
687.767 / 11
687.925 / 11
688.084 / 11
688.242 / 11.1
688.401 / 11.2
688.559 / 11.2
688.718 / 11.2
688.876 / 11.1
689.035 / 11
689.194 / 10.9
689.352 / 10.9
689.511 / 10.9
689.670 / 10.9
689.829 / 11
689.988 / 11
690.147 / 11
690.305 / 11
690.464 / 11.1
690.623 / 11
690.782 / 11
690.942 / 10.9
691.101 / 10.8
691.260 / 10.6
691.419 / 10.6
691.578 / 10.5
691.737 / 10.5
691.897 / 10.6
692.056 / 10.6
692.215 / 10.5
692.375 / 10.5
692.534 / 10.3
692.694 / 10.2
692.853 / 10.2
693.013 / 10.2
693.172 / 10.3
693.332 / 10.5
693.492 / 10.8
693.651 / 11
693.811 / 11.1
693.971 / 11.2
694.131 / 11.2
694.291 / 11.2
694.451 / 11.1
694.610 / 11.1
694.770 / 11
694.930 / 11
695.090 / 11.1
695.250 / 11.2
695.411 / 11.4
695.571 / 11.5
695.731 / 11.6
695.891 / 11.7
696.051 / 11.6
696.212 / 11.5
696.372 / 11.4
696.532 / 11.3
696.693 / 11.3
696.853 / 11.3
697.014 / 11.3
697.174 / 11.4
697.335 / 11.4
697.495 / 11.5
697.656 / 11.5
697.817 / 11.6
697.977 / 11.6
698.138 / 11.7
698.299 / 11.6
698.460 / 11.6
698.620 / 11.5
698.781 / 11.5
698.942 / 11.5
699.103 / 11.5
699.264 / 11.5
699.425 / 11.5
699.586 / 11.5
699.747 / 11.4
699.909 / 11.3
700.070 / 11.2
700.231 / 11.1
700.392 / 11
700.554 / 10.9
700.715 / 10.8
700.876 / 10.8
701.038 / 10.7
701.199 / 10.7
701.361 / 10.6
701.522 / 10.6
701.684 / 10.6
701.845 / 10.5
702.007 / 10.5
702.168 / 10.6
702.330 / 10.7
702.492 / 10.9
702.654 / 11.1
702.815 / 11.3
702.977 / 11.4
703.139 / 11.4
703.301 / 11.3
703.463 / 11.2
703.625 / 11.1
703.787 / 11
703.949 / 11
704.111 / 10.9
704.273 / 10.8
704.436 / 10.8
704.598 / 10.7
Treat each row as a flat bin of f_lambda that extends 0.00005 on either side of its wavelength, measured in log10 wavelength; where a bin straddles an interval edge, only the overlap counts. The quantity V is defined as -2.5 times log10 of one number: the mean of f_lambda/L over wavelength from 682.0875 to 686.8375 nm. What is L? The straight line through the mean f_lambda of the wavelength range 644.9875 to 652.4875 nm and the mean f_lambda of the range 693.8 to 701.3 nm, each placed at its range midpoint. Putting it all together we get 0.054 mag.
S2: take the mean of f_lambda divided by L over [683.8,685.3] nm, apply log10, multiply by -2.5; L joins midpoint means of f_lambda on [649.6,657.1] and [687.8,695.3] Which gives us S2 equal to 0.09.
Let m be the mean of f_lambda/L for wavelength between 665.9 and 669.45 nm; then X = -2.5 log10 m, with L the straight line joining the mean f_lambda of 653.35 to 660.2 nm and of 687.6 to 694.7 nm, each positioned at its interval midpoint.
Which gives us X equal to 0.33 mag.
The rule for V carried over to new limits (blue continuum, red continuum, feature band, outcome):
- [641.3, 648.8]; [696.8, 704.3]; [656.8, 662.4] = -0.248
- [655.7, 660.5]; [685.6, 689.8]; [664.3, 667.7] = 0.452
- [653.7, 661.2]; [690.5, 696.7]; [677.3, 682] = 0.200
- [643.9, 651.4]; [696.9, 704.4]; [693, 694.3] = 0.027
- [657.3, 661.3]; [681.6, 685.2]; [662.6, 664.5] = 0.205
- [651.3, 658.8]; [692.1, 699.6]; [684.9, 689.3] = 0.168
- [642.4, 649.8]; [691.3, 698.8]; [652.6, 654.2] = -0.054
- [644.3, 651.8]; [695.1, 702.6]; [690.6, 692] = 0.047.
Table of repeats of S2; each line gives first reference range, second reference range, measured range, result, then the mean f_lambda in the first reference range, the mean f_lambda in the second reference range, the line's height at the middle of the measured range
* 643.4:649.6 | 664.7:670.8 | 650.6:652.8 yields -0.08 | 10.7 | 11.2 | 10.8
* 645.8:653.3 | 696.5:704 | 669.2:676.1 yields -0.17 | 11.2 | 11.2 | 11.2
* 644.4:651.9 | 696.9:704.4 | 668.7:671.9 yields -0.16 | 10.9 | 11.2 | 11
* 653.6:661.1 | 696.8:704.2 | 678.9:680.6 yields 0.25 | 17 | 11.2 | 14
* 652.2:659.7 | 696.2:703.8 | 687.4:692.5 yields 0.15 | 17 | 11.2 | 12.5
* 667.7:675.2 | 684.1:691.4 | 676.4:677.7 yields 0.15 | 13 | 10.7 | 12.2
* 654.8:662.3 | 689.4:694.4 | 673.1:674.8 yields 0.10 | 16.9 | 10.7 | 14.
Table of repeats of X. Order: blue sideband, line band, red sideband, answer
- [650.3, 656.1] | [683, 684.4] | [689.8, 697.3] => 0.026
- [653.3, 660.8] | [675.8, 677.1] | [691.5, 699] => 0.285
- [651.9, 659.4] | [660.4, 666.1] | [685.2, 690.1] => 0.356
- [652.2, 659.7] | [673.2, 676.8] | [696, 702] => 0.225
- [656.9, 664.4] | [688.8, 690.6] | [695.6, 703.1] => 0.064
